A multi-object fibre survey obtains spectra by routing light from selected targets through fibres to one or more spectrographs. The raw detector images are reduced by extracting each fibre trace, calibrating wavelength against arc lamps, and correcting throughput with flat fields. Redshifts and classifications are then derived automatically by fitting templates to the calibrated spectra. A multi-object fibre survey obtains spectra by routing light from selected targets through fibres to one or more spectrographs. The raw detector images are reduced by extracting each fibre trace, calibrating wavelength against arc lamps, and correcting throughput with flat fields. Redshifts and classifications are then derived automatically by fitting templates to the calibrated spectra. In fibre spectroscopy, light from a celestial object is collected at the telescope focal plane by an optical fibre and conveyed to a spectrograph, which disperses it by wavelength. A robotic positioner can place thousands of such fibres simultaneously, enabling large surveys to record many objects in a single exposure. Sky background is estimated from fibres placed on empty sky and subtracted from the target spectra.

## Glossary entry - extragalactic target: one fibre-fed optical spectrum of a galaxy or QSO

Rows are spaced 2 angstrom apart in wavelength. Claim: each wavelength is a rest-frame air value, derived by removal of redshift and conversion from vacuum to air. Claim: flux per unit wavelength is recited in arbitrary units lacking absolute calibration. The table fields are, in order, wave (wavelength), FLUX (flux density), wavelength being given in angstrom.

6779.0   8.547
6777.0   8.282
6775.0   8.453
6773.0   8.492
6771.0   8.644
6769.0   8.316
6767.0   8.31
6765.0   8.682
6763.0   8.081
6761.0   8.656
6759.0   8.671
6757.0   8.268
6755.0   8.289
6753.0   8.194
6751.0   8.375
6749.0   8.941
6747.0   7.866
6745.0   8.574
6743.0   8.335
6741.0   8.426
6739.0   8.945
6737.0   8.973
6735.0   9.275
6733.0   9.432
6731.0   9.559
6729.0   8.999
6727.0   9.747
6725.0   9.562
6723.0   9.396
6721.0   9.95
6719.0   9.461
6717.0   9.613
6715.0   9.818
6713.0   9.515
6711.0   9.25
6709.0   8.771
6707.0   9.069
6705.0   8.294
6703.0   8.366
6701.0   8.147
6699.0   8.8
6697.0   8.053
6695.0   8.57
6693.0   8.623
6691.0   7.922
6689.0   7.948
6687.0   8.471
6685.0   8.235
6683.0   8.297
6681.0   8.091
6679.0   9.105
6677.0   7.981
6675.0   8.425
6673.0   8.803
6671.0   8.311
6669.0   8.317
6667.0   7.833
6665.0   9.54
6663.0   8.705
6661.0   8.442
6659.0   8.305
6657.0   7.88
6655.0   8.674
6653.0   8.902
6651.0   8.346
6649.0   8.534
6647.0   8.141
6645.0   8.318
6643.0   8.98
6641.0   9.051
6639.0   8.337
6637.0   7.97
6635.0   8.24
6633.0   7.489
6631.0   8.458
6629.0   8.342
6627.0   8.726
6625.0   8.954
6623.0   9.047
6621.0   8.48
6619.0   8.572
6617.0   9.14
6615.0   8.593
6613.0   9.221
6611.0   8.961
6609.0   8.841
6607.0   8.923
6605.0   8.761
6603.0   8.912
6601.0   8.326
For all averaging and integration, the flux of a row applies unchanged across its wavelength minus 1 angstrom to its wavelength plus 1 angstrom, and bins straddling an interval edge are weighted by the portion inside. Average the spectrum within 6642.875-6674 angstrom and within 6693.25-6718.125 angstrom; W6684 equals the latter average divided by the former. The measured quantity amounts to 1.04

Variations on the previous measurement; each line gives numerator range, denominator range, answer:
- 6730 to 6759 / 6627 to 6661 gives 1.03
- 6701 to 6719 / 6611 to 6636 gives 1.05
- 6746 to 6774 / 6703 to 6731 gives 0.90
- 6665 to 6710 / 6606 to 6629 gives 0.95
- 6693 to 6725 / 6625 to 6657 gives 1.07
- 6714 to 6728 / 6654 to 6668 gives 1.14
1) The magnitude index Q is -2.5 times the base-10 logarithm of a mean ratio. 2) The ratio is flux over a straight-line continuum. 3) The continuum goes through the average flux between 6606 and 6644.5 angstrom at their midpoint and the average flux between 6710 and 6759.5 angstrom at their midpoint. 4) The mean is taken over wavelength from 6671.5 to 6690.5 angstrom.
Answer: 0.060 mag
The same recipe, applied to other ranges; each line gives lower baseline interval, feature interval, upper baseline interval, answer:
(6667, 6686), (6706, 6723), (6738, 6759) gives -0.13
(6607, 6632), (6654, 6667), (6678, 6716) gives 0.02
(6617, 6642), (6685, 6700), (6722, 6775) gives 0.04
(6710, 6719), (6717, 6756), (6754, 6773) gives 0.01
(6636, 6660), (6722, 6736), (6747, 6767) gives -0.12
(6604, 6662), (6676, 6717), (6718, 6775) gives 0.01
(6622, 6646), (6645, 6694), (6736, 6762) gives 0.01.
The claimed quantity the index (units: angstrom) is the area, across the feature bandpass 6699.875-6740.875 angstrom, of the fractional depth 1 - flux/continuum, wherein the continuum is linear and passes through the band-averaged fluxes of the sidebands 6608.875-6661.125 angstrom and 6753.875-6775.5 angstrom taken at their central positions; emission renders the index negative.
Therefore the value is -3.4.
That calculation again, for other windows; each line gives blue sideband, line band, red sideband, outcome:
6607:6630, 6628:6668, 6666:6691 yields 0.63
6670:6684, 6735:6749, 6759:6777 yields -0.26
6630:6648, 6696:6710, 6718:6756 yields 0.39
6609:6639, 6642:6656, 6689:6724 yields 0.20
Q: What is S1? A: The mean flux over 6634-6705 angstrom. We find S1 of 8.42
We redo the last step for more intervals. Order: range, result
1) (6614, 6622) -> 8.7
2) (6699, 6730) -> 9.18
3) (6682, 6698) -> 8.26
